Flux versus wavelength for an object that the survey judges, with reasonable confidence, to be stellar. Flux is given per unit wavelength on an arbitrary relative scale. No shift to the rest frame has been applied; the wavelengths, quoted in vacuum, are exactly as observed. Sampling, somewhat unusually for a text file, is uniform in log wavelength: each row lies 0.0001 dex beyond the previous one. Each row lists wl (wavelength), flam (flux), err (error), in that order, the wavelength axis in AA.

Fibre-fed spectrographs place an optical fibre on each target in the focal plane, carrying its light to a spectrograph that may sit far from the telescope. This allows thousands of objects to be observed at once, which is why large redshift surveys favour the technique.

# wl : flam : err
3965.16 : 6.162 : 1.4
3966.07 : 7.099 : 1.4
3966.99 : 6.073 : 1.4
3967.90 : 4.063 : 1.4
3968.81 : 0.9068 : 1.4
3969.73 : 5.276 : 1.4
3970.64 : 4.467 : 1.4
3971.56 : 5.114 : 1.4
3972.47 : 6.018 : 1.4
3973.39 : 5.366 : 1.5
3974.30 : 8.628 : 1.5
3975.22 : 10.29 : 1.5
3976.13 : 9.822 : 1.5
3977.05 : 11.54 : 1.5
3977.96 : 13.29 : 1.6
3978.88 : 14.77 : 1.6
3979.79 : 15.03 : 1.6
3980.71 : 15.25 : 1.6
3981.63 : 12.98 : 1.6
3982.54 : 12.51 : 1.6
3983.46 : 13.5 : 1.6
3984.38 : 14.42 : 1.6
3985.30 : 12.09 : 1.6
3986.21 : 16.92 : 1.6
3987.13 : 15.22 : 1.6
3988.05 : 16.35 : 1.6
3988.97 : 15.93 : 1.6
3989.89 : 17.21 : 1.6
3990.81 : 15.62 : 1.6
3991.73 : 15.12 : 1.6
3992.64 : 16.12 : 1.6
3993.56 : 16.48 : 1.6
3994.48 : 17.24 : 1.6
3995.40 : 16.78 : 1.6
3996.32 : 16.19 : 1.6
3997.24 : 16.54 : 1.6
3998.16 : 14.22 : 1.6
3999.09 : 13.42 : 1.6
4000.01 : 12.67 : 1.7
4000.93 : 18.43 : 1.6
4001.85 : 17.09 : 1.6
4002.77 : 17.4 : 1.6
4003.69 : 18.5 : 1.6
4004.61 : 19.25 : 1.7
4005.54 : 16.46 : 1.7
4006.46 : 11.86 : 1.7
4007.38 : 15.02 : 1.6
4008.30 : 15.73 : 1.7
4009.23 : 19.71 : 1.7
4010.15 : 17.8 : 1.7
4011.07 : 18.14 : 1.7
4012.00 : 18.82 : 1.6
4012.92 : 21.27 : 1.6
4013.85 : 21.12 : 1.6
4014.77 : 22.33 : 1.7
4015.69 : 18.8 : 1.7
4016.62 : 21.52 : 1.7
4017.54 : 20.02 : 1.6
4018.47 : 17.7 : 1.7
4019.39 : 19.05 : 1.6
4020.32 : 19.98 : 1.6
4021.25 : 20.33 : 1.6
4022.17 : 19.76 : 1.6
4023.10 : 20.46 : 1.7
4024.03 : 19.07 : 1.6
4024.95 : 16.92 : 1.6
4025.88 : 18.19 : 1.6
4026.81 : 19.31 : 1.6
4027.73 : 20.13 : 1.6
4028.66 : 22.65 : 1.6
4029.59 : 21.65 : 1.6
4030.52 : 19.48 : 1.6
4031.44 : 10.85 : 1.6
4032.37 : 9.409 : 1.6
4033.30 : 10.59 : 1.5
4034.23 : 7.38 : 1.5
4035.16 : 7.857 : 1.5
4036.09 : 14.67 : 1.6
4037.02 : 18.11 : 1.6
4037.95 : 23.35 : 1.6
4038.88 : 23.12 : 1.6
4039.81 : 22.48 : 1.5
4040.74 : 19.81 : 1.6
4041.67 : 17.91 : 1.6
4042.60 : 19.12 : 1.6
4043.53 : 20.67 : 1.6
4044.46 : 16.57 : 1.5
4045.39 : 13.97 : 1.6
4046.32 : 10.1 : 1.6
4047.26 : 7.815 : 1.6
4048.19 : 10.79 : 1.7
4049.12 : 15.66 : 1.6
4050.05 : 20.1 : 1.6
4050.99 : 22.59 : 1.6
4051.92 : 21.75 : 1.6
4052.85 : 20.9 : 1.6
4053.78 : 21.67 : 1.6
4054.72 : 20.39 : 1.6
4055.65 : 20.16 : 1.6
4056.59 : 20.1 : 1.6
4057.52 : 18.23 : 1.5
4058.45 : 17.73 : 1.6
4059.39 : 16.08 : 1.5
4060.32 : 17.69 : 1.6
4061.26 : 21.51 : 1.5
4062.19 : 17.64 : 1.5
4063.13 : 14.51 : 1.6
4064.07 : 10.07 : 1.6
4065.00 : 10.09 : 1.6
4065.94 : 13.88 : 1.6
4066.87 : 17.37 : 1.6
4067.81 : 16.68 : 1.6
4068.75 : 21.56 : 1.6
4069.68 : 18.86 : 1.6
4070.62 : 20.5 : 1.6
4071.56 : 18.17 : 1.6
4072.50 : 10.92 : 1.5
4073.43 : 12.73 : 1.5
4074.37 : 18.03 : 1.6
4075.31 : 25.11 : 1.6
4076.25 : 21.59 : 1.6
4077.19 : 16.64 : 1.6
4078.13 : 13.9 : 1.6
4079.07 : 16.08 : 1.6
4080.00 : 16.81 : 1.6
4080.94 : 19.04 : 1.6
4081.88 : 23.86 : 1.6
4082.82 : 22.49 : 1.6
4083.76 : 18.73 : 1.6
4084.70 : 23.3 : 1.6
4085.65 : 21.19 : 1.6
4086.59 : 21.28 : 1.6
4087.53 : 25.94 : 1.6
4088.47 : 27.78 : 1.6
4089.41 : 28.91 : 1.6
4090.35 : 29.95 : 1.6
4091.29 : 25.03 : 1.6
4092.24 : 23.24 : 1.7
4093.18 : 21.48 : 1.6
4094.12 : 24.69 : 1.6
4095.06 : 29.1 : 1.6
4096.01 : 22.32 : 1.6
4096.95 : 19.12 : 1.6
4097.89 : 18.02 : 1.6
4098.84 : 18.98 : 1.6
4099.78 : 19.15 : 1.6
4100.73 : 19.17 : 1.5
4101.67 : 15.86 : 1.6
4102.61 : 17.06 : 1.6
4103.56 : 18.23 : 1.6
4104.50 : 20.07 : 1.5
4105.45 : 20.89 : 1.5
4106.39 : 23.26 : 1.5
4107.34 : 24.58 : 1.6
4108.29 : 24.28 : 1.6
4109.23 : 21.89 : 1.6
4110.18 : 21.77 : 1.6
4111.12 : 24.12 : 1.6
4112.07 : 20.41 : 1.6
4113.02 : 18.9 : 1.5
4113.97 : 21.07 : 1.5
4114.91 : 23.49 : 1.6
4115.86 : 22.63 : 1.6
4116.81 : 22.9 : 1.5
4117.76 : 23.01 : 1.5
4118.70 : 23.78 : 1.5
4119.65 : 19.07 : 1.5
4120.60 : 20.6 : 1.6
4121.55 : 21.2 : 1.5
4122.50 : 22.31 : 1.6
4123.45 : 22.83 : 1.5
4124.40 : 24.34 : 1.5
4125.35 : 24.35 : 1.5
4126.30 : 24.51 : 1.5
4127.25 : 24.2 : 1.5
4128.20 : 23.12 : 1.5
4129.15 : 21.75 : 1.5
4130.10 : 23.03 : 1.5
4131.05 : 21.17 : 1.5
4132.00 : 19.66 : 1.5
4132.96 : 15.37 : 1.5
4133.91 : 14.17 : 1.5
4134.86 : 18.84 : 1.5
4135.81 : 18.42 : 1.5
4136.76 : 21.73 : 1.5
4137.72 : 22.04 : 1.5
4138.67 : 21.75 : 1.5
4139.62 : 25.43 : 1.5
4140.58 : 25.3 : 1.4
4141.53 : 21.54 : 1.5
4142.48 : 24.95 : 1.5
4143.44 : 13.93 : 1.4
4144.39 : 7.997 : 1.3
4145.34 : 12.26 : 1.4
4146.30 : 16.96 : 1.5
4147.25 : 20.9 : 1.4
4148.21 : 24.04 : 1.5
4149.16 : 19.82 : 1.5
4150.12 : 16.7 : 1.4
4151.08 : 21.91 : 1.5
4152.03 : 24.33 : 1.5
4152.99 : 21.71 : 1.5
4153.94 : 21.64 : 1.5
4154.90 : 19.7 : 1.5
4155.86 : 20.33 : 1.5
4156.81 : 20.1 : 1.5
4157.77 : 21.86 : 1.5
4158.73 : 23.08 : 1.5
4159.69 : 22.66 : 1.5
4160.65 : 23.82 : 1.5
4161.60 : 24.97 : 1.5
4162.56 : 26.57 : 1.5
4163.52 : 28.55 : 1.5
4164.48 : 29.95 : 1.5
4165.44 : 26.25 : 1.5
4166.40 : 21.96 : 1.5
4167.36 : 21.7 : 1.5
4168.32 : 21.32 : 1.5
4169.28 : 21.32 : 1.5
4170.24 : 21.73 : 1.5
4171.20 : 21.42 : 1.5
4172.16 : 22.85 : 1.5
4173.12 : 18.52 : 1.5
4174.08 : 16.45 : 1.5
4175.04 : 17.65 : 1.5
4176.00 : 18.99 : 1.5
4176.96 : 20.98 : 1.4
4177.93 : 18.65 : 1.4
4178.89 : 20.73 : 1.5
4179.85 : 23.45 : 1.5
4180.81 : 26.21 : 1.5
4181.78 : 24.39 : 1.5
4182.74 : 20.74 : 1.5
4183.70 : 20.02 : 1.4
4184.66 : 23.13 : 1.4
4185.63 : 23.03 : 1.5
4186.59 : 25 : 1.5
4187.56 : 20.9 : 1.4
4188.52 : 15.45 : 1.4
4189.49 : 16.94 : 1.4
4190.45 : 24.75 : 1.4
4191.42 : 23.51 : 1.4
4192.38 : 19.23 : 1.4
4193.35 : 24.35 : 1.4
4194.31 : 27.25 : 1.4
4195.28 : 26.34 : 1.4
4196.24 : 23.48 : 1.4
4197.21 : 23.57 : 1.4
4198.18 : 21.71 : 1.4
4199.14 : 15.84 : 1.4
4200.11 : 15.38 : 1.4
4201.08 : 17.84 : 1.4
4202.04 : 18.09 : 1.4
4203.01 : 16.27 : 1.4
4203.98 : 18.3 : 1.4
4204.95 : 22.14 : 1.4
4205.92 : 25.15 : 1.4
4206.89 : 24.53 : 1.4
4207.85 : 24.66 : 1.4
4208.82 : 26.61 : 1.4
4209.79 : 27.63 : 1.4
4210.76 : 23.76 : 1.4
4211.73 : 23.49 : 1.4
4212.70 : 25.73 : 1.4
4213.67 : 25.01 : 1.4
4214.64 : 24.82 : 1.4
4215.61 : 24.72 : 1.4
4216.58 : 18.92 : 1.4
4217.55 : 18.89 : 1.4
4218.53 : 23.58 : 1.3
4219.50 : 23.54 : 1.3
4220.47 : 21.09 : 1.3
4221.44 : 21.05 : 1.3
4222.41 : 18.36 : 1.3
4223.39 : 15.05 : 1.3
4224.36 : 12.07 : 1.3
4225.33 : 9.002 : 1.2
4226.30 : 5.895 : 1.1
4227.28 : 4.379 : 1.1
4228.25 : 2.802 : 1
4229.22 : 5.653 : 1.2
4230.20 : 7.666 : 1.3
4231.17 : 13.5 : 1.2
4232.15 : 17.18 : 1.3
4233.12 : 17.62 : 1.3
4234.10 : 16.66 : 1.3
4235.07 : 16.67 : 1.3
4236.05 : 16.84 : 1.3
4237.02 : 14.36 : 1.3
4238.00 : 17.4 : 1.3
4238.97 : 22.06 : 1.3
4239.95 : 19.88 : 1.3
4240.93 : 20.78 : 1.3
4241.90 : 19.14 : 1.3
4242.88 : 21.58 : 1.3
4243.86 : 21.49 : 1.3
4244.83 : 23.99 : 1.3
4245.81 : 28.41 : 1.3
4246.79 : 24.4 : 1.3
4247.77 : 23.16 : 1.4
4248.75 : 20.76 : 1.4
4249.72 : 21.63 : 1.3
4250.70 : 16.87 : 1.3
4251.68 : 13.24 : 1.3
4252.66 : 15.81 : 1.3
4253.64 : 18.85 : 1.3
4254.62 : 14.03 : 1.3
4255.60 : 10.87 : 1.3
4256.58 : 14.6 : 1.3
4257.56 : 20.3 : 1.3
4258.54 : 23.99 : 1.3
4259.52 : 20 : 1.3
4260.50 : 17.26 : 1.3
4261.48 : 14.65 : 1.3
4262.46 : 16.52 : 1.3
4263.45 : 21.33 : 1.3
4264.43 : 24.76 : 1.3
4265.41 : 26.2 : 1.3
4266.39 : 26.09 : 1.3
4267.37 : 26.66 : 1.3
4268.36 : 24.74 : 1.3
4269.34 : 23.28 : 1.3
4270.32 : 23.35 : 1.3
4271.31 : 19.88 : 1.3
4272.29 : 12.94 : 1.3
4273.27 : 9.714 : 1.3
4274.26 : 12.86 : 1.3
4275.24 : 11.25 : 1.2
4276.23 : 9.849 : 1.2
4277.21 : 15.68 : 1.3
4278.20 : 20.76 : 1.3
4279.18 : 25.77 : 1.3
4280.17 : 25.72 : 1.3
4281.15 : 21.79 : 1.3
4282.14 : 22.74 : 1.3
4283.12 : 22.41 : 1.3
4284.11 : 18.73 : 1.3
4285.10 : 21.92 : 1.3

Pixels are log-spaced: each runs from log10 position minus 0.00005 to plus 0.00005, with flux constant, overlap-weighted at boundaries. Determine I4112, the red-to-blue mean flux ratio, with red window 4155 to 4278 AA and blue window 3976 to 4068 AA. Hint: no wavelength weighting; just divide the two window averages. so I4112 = 1.2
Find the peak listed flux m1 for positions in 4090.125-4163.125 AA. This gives 29.95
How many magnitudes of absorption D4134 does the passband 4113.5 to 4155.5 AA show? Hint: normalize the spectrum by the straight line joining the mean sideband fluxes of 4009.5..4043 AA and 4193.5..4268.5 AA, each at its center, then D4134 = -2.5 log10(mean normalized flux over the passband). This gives -0.11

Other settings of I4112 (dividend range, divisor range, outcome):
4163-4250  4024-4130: 1.04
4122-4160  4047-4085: 1.16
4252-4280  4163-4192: 0.85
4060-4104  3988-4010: 1.21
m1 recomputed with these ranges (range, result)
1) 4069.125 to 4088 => 25.94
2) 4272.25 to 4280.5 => 25.77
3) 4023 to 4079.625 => 25.11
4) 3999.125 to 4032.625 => 22.65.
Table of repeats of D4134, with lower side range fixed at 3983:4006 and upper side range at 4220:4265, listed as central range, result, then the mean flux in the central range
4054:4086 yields -0.11 mag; 18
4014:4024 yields -0.24 mag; 20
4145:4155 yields -0.20 mag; 20.1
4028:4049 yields 0.02 mag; 15.9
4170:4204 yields -0.24 mag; 21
